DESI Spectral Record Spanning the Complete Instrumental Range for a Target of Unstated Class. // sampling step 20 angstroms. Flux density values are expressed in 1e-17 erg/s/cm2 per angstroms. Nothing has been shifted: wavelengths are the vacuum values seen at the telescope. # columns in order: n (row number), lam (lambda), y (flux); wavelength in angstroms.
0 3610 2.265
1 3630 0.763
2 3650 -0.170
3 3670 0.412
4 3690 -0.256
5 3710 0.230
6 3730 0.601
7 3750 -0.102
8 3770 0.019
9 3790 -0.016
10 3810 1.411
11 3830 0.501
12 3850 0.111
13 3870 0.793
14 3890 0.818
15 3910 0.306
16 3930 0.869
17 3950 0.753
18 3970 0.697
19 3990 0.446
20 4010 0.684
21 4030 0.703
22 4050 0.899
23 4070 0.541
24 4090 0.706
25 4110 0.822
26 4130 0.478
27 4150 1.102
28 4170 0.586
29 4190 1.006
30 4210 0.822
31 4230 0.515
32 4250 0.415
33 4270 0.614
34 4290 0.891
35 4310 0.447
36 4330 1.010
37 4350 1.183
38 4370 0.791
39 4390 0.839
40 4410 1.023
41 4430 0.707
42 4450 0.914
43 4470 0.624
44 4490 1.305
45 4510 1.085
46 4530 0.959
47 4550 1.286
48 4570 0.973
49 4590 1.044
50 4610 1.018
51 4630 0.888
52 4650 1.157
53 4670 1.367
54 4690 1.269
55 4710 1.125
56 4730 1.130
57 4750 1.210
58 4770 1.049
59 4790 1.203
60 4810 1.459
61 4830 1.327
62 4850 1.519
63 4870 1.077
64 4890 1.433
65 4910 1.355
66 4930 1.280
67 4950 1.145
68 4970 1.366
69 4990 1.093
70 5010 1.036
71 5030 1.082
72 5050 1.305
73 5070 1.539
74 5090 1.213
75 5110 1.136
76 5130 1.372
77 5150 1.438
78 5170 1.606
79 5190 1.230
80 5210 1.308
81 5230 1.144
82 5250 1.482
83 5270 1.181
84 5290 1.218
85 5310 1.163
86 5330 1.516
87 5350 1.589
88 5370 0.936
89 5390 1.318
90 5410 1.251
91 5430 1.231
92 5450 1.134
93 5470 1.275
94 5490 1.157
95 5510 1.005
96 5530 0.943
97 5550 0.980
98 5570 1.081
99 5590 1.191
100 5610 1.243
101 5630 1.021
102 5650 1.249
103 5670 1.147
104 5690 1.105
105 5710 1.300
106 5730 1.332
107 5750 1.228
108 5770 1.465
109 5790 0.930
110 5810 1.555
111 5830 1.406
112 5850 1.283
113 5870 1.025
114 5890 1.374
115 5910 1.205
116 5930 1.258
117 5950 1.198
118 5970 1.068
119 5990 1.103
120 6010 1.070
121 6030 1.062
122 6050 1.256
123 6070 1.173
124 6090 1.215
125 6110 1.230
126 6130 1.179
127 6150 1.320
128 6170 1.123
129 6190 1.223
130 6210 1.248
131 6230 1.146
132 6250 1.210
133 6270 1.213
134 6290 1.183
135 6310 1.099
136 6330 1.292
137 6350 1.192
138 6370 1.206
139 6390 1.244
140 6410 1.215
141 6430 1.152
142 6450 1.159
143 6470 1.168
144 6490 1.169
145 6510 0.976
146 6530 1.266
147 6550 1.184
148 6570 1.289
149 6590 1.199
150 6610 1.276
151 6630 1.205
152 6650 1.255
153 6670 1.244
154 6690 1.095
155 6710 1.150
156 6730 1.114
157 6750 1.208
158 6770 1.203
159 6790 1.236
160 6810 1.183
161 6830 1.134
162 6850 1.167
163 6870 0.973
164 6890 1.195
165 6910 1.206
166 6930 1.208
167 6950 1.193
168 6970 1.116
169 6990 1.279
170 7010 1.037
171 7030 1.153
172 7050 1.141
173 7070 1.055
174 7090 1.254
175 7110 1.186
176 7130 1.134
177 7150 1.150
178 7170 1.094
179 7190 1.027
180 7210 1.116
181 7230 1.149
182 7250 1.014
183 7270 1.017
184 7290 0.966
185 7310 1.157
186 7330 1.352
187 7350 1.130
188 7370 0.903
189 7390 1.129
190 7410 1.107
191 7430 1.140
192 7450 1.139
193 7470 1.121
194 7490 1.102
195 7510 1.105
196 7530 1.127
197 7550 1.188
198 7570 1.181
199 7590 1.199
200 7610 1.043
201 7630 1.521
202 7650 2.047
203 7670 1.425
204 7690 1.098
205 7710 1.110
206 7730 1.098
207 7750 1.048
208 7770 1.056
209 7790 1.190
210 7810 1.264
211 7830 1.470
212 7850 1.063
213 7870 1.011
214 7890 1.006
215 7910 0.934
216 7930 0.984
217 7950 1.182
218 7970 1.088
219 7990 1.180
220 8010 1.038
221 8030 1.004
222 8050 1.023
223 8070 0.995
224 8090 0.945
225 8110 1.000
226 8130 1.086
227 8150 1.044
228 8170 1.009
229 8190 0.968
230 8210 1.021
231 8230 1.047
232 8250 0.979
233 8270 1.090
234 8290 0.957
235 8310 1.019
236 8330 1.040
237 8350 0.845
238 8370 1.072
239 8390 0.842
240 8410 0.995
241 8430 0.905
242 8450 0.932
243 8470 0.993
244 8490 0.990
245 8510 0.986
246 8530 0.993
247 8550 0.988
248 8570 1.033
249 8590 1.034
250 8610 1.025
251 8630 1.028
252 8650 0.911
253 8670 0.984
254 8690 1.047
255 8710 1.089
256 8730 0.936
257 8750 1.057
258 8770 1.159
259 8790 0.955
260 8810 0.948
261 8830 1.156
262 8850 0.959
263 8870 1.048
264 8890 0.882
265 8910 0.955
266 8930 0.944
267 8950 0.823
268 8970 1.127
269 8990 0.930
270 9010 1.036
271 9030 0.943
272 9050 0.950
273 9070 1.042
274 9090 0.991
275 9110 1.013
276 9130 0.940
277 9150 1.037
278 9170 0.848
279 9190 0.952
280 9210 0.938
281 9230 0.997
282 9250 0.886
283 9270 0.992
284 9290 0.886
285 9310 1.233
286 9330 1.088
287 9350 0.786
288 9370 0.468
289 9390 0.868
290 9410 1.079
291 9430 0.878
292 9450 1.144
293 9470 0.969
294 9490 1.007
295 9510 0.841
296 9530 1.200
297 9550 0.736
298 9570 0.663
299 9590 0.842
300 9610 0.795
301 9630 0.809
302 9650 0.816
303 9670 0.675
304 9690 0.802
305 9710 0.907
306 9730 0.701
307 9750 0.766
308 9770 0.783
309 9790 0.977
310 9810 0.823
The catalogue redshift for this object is 0.16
